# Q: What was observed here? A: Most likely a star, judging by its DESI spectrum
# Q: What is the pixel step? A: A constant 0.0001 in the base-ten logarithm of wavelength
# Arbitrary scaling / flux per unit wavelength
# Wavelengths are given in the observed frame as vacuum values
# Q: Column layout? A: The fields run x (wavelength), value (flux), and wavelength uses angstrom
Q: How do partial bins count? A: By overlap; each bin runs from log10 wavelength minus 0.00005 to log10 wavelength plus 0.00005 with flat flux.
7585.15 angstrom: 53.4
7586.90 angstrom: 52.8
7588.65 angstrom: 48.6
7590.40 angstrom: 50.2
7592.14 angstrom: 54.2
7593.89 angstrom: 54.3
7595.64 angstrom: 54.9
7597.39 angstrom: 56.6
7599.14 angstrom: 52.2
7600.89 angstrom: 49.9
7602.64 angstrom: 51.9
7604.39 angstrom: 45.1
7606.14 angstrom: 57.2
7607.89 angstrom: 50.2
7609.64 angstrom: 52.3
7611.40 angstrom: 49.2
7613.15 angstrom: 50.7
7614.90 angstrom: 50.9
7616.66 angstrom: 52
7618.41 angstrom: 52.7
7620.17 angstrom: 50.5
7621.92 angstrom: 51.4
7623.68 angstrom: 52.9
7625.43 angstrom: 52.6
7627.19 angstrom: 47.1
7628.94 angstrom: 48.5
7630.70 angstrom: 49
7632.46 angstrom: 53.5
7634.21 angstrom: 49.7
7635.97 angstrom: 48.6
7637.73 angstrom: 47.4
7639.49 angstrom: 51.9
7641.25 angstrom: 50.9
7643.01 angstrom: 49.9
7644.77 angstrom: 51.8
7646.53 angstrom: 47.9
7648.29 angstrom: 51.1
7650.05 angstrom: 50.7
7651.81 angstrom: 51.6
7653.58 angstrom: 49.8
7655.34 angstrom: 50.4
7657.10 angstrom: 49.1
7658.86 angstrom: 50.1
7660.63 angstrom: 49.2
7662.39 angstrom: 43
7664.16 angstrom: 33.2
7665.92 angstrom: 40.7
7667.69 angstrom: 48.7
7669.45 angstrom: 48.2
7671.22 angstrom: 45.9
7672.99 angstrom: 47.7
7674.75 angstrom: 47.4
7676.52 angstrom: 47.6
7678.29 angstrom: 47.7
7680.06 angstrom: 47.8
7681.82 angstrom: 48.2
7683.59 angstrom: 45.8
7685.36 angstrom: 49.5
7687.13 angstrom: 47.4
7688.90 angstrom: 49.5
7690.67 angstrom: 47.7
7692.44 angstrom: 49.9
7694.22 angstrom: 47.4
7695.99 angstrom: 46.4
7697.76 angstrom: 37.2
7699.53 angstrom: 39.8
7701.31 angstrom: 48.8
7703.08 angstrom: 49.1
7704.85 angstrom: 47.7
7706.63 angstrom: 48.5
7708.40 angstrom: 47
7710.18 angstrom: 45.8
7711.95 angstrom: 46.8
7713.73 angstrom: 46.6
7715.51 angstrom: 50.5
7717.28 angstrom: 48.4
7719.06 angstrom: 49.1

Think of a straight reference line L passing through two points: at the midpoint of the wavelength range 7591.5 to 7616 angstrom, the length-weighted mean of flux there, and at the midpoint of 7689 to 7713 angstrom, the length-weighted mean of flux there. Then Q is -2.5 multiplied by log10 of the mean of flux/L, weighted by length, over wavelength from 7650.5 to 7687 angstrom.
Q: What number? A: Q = 0.03 mag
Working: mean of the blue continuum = 52.1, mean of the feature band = 47.1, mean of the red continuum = 46.4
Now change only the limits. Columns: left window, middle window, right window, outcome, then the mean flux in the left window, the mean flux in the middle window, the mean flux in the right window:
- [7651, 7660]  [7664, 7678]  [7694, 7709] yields 0.07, 50.1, 45.7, 45.7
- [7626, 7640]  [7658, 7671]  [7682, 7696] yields 0.09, 49.5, 44.8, 48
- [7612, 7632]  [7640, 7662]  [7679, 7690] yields -0.01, 50.8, 50.1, 48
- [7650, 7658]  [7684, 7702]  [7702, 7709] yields 0.06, 50.3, 46.3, 48.2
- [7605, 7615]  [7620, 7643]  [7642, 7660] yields 0.01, 51.7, 50.3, 50.2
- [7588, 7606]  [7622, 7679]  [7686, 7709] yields 0.01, 52.1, 48.6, 46.7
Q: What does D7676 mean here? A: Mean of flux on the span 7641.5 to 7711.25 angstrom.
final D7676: 47.3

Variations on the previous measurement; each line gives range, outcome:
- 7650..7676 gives 46.9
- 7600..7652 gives 50.6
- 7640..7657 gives 50.4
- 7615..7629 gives 51.1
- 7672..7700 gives 46.8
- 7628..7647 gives 50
